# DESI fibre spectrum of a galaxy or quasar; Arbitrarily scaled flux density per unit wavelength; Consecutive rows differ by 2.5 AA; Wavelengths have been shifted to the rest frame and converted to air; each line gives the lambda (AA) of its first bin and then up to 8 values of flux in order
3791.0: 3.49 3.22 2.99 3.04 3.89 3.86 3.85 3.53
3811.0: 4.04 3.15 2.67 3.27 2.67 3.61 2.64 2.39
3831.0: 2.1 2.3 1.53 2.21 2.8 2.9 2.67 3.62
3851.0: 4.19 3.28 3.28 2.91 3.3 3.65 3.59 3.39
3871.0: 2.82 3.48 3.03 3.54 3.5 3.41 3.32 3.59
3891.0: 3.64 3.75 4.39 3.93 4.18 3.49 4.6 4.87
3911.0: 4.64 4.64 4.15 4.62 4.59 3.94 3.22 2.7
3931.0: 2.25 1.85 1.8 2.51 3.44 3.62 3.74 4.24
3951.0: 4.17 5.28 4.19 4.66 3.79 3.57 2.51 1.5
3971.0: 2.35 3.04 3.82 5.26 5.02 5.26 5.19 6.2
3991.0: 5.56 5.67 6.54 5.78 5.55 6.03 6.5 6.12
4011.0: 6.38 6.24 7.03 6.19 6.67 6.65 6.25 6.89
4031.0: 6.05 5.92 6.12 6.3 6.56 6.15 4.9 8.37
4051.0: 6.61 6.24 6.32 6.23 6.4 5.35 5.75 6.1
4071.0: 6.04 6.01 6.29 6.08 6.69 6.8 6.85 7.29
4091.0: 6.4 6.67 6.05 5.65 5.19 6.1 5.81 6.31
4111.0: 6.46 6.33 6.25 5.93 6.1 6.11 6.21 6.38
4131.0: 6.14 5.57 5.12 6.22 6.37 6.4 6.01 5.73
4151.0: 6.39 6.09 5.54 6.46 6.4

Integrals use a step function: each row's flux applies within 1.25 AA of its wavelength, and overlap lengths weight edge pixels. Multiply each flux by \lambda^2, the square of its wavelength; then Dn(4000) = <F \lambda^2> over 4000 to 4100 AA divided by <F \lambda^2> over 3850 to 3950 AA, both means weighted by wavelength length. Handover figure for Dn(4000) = 1.9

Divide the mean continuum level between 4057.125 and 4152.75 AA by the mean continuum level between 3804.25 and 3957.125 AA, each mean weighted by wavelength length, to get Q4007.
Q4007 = 1.8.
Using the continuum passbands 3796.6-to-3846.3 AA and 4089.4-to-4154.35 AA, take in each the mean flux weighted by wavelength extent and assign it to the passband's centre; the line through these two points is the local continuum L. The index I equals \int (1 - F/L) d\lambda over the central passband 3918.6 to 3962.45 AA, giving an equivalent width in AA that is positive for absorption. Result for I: 6.78 AA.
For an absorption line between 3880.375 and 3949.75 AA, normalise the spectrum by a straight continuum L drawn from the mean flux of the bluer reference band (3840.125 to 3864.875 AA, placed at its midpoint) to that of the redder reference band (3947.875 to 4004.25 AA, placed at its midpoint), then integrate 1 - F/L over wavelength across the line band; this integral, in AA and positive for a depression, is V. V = 4.1 AA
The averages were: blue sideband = 3.27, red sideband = 4.56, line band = 3.67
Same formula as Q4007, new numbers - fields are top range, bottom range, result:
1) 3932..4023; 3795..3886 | 1.48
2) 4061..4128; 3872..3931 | 1.61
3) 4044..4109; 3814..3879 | 2.09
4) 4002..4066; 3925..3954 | 1.99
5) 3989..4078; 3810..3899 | 1.96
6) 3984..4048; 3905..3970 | 1.69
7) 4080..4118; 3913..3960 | 1.73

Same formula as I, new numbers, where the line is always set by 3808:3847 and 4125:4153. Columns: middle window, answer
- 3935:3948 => 2.8 AA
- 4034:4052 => -4.9 AA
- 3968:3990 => 0.5 AA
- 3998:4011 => -4.0 AA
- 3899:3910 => -2.1 AA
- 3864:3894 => -1.0 AA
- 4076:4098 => -4.2 AA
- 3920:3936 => 3.5 AA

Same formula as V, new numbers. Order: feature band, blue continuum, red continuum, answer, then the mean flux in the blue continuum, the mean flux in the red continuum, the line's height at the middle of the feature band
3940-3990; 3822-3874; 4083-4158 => 3.4 AA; 2.98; 6.15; 4.34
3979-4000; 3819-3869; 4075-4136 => -3.8 AA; 2.95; 6.21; 4.77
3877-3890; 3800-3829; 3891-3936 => 0.7 AA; 3.32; 3.81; 3.66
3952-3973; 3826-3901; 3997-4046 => 6.6 AA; 3.2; 6.25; 5.11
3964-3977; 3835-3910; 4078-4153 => 5.4 AA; 3.44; 6.19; 4.55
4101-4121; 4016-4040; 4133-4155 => 0.0 AA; 6.38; 6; 6.11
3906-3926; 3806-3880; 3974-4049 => -0.4 AA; 3.07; 5.99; 4.33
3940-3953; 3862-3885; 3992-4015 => 2.6 AA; 3.38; 6.09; 4.9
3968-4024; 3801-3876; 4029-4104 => -1.4 AA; 3.11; 6.26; 5.28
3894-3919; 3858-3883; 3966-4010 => -3.2 AA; 3.34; 4.96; 3.83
